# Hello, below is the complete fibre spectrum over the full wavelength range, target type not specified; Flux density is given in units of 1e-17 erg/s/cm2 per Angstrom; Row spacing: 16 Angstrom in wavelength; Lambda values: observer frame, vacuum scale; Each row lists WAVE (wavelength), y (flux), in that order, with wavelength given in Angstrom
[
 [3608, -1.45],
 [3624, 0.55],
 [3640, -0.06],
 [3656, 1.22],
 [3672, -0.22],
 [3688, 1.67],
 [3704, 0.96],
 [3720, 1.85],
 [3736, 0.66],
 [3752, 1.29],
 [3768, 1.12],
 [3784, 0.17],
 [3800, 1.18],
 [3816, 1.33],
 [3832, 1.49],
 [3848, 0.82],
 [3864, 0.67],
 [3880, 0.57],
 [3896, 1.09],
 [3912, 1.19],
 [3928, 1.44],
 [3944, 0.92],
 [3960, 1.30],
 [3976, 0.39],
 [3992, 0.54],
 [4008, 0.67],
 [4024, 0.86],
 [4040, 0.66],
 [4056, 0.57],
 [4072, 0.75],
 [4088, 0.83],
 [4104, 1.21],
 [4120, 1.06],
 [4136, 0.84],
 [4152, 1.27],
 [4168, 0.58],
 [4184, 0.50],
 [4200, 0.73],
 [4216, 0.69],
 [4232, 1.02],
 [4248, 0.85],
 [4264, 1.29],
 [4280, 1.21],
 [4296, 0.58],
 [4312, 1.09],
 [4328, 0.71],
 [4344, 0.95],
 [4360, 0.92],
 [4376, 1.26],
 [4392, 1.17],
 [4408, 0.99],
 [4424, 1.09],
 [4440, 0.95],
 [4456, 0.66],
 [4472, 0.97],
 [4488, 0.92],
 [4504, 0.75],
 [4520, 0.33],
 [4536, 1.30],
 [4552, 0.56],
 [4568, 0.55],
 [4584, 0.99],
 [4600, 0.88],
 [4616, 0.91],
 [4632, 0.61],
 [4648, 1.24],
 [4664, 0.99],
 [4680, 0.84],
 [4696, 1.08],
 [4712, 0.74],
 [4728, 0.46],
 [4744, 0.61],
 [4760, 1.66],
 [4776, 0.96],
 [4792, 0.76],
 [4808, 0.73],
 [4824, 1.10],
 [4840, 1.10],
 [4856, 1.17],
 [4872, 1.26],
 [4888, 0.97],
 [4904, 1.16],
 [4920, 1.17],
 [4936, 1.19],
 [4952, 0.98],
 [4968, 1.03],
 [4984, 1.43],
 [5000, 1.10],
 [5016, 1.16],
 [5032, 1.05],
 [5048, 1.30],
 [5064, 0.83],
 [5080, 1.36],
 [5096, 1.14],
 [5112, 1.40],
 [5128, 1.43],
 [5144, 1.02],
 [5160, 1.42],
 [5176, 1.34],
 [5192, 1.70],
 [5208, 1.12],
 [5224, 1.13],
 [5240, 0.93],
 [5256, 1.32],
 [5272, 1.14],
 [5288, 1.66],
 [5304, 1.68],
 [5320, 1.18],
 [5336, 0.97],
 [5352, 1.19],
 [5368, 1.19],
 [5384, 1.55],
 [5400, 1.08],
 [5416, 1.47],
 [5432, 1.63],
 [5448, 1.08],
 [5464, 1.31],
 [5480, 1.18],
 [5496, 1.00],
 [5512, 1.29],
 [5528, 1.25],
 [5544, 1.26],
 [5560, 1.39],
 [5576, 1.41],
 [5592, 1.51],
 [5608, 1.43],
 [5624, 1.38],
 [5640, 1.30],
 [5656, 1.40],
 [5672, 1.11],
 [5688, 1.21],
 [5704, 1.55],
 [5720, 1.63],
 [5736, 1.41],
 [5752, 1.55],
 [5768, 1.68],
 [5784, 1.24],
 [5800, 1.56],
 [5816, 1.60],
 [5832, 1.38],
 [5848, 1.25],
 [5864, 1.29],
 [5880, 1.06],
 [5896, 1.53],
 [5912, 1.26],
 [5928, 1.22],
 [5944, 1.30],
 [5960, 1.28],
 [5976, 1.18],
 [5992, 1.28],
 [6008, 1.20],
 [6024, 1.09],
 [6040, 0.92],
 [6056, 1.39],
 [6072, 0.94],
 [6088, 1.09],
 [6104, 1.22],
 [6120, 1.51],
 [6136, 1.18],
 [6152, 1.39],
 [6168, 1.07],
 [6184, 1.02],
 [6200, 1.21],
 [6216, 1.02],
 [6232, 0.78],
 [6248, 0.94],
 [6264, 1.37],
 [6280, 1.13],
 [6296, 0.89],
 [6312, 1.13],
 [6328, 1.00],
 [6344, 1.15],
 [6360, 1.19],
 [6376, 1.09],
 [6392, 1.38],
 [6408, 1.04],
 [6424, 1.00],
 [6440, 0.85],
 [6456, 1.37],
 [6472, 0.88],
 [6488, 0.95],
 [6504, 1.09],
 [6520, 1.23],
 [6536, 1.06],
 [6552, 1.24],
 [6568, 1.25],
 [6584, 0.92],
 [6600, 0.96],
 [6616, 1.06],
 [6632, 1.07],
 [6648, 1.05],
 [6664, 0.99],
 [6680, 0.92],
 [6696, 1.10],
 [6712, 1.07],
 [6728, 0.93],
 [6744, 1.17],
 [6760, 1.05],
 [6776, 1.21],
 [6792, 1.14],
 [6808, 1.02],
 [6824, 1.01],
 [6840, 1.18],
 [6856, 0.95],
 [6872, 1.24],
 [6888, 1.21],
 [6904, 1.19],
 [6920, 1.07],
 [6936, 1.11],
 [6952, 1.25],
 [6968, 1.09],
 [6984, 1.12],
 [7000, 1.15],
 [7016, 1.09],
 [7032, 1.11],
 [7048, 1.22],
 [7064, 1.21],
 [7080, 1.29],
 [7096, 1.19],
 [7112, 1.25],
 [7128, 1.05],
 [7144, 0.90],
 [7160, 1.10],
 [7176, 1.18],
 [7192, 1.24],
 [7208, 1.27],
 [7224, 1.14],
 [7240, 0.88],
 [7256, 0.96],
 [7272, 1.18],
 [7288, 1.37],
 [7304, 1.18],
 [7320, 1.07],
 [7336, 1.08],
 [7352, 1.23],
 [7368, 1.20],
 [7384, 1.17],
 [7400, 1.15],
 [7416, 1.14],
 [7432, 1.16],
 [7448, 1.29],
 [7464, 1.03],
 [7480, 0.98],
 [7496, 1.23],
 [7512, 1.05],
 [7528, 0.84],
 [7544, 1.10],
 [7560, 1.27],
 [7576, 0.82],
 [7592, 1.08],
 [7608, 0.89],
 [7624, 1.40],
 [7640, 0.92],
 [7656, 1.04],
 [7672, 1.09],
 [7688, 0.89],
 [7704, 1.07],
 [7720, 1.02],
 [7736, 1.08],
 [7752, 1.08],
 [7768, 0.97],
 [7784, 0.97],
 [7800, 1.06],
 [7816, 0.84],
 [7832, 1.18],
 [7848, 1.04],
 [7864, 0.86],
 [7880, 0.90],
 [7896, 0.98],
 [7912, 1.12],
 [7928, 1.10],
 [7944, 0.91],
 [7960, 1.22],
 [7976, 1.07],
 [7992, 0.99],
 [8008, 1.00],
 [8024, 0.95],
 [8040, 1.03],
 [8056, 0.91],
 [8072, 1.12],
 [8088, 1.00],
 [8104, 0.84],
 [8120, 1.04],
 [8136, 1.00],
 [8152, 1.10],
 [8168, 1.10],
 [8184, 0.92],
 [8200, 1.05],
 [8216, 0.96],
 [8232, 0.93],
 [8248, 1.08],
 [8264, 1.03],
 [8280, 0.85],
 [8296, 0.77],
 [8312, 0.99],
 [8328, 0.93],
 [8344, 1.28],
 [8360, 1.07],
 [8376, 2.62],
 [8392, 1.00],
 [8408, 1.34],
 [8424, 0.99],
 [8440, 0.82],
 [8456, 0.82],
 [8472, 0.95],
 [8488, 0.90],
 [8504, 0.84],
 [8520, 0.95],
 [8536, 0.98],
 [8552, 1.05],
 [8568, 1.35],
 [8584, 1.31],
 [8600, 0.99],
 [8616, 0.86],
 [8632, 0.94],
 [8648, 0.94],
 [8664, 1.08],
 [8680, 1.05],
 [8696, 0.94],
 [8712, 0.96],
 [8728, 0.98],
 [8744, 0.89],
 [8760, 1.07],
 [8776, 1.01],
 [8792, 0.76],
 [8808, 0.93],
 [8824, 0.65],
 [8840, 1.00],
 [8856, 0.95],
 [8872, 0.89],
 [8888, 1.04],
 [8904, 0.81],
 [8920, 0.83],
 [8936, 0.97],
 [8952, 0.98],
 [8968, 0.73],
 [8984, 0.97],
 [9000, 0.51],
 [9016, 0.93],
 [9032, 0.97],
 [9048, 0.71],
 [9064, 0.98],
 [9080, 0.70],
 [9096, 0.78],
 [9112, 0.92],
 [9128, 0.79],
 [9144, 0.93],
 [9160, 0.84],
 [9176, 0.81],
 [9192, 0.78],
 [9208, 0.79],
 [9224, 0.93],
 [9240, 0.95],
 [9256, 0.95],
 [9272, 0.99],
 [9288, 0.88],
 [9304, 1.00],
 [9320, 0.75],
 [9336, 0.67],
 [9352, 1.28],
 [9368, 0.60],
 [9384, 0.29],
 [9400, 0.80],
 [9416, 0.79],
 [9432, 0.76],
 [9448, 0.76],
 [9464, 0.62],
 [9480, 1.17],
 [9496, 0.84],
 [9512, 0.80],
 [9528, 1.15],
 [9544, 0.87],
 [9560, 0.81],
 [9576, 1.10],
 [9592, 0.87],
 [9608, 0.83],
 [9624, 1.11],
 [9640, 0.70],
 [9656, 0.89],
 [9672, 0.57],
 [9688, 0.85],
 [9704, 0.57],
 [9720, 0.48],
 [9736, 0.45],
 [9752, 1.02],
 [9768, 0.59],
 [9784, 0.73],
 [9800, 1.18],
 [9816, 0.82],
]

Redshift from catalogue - 0.276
